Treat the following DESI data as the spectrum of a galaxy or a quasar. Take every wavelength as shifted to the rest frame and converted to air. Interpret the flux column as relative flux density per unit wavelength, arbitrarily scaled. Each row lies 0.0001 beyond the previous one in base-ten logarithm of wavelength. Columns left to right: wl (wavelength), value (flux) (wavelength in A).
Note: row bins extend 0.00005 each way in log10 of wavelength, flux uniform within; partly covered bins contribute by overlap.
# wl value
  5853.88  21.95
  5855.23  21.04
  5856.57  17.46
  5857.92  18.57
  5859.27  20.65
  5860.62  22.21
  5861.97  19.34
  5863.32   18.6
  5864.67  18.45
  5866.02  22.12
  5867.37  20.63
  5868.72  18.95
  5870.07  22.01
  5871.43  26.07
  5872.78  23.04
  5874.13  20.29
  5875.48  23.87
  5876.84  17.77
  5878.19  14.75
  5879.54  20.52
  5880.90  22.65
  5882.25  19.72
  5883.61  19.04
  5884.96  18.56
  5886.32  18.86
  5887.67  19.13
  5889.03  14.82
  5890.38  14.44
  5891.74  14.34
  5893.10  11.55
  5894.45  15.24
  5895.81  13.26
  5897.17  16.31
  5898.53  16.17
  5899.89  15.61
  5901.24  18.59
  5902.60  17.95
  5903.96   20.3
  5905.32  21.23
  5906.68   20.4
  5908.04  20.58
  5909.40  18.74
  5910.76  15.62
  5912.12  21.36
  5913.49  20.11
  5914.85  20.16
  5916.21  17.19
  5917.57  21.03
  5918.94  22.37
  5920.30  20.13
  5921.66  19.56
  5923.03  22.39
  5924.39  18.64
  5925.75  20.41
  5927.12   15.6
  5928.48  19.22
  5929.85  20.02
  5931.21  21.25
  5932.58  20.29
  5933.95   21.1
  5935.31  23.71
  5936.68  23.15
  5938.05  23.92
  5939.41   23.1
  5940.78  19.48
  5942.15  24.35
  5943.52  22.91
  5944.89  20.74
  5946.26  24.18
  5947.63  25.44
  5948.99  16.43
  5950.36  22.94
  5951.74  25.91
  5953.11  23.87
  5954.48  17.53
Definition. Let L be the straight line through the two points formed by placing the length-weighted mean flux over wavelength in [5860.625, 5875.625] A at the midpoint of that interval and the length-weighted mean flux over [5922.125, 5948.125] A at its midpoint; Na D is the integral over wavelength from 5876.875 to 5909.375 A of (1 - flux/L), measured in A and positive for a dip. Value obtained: 5.7 A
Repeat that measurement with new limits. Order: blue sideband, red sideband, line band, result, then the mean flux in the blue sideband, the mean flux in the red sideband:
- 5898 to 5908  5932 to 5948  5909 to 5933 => 1.1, 18.8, 22.7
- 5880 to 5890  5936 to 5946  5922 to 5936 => 1.0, 18.9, 22.6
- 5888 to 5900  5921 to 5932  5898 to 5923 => -3.2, 14.7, 19.6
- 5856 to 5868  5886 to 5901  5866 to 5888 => -3.4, 19.8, 15.4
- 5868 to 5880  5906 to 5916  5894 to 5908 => 1.5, 20.8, 19.5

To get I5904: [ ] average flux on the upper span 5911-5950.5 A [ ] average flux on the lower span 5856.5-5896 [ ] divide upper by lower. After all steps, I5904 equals 1.11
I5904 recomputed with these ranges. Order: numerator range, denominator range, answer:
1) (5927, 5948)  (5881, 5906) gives 1.28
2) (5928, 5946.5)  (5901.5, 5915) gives 1.12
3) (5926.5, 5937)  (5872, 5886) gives 1.02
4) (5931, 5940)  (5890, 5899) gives 1.55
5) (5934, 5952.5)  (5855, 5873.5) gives 1.10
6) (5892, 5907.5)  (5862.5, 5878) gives 0.81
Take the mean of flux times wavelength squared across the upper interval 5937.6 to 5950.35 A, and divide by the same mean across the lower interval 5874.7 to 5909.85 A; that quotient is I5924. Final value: 1.27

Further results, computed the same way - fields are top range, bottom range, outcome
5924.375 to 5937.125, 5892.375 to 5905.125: 1.26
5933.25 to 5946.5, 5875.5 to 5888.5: 1.20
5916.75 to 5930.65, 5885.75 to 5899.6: 1.31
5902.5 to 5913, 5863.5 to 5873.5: 0.93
